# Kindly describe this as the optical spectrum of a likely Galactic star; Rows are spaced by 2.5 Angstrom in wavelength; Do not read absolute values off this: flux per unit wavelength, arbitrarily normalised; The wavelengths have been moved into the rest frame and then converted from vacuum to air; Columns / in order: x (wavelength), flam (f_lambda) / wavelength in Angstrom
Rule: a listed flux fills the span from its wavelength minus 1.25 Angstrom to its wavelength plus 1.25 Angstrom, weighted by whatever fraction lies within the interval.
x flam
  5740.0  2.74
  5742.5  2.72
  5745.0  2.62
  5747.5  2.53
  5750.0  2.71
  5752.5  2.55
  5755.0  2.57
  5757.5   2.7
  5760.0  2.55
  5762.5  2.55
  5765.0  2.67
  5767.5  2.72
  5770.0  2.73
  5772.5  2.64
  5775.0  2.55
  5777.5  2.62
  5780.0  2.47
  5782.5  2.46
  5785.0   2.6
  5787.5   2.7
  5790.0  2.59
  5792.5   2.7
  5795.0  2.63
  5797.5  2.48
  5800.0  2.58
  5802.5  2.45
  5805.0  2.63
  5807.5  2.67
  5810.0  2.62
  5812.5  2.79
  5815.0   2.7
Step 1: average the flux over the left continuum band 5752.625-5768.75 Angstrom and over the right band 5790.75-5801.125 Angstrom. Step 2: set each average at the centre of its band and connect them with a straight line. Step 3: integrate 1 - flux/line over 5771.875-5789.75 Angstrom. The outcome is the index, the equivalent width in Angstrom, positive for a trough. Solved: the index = 0.2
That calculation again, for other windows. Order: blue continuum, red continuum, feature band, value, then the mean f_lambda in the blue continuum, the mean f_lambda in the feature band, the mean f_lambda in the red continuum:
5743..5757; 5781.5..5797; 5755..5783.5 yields 0.0 Angstrom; 2.61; 2.61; 2.61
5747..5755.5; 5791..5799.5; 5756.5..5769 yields -0.2 Angstrom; 2.6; 2.64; 2.6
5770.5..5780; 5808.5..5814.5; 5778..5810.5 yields 0.8 Angstrom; 2.6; 2.58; 2.7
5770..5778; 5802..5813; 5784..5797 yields 0.0 Angstrom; 2.62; 2.64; 2.63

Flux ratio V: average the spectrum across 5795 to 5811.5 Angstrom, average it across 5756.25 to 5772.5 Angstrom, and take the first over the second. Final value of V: 1.0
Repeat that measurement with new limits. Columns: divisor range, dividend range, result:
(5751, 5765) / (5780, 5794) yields 1.00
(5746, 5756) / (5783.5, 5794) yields 1.02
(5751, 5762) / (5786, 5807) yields 1.00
